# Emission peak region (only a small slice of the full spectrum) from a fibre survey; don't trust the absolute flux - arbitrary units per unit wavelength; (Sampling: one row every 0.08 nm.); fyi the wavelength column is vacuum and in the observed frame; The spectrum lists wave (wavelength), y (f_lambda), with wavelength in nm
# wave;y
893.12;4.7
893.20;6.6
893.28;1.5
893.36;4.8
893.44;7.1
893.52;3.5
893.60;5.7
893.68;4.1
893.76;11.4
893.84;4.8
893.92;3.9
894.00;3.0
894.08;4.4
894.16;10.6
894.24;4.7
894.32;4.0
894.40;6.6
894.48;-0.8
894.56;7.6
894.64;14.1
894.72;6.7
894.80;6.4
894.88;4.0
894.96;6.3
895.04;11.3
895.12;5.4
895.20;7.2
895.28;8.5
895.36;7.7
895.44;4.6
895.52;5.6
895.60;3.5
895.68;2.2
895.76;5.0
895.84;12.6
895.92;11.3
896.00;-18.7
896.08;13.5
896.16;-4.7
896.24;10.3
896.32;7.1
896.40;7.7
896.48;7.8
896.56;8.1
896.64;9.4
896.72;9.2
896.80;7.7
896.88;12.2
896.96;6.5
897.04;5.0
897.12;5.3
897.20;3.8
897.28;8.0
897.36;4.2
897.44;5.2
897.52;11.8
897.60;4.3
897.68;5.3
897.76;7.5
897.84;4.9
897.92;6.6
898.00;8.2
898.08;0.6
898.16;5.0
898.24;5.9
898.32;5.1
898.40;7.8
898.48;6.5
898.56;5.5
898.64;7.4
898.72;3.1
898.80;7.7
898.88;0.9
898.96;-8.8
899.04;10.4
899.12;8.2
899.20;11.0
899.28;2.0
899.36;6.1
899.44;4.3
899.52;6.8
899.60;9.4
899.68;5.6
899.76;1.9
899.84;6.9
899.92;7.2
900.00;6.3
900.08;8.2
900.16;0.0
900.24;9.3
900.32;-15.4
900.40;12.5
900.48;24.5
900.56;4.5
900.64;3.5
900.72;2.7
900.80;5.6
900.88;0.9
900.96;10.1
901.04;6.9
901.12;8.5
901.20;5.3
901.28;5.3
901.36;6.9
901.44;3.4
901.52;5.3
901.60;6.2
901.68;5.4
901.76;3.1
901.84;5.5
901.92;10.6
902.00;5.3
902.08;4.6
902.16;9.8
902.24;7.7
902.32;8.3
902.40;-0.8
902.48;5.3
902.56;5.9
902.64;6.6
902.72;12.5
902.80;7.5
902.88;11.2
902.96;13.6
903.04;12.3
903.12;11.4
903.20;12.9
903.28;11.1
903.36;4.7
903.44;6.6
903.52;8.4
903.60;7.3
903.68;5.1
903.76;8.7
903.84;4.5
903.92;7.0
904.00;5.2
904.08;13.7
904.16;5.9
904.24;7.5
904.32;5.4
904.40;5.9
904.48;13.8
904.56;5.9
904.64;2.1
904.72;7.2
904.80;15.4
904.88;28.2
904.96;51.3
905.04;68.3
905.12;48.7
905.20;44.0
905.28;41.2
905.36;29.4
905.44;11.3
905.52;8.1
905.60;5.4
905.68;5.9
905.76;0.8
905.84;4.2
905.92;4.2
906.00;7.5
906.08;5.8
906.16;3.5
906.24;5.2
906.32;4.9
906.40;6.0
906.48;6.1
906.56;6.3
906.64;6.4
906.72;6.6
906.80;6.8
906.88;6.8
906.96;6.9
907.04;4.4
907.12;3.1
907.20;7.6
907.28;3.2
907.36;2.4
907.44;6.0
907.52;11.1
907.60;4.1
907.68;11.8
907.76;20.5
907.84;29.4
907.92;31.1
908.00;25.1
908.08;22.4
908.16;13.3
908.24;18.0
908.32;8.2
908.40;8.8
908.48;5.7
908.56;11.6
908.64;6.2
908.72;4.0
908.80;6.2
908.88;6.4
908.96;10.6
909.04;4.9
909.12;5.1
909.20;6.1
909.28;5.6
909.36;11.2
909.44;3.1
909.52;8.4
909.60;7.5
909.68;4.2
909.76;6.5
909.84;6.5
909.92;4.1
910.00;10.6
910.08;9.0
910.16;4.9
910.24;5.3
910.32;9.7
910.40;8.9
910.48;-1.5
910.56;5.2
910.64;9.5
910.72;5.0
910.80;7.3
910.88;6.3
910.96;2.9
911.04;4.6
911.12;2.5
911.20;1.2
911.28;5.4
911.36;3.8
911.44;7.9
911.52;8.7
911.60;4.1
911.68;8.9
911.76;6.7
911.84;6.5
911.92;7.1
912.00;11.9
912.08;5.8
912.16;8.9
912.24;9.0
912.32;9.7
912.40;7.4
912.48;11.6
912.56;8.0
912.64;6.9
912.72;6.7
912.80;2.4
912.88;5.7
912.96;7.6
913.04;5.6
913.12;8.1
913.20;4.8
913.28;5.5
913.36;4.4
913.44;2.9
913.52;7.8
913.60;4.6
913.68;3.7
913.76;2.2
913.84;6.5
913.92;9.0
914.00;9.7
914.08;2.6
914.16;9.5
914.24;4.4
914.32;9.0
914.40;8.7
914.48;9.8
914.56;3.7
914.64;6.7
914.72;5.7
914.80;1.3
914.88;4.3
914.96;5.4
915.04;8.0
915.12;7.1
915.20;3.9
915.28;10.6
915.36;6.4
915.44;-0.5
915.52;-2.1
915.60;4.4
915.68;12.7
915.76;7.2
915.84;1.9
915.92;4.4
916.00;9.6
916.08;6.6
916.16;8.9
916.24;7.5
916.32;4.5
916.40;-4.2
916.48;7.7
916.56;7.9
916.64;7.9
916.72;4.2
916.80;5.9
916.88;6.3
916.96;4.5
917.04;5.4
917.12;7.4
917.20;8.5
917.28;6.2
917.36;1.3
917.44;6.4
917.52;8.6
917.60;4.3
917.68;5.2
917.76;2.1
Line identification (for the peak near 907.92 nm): [N II]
